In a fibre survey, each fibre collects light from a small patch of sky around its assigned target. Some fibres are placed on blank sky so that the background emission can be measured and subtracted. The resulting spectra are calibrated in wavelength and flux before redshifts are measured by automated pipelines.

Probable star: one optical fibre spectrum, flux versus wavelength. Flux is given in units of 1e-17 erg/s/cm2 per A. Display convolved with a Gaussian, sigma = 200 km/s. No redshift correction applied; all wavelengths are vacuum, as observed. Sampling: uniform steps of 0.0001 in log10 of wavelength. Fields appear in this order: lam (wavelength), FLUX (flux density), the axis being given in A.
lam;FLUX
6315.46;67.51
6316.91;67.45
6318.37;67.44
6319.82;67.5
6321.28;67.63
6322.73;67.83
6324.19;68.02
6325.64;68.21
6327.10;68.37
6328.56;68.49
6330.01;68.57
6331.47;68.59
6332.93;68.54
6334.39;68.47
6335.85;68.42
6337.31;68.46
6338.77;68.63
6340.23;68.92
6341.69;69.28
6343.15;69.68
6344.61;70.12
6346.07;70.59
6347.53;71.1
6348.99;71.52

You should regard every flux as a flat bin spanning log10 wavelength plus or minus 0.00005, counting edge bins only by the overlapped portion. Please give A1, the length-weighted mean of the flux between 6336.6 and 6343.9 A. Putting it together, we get 69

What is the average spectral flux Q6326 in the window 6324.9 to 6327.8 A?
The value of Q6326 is 68.4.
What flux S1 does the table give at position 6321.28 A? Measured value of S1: 67.63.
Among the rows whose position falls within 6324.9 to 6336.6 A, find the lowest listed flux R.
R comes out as 68.21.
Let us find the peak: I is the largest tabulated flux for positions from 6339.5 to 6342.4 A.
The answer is 69.28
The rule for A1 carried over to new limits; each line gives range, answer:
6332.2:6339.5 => 68.5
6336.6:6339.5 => 68.5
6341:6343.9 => 69.5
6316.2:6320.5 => 67.5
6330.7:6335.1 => 68.4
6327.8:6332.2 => 68.6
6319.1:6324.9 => 67.7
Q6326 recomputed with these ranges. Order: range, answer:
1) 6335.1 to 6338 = 68.4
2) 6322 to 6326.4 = 68.1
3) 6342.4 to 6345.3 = 69.9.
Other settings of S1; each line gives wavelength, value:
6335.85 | 68.42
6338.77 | 68.63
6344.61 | 70.12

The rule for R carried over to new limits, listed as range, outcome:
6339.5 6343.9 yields 68.92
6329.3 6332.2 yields 68.57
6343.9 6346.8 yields 70.12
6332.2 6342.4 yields 68.42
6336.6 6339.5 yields 68.46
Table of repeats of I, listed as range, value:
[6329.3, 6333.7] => 68.59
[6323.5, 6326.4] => 68.21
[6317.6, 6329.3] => 68.49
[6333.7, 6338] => 68.47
